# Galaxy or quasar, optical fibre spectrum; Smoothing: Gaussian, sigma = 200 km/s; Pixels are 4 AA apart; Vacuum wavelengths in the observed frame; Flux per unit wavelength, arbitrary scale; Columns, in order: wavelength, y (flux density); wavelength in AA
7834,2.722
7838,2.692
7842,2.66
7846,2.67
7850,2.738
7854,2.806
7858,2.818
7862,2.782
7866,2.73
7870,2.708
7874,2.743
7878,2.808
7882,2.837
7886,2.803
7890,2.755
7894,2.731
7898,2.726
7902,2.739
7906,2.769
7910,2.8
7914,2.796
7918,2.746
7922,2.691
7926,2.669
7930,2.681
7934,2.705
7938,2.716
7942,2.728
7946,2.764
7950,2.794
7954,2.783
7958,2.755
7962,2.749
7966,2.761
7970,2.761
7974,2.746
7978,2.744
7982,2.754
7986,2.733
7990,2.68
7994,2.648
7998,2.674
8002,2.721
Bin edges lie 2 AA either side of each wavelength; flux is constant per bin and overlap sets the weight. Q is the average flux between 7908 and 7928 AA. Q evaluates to 2.74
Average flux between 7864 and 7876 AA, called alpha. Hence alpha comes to 2.73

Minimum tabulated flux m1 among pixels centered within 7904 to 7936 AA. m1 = 2.669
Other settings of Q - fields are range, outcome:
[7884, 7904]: 2.75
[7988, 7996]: 2.66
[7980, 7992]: 2.72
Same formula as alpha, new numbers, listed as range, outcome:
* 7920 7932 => 2.68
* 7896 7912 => 2.76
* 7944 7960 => 2.77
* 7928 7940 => 2.7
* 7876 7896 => 2.79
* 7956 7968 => 2.76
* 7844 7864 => 2.76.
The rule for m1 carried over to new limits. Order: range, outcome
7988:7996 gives 2.648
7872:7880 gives 2.743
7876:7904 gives 2.726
